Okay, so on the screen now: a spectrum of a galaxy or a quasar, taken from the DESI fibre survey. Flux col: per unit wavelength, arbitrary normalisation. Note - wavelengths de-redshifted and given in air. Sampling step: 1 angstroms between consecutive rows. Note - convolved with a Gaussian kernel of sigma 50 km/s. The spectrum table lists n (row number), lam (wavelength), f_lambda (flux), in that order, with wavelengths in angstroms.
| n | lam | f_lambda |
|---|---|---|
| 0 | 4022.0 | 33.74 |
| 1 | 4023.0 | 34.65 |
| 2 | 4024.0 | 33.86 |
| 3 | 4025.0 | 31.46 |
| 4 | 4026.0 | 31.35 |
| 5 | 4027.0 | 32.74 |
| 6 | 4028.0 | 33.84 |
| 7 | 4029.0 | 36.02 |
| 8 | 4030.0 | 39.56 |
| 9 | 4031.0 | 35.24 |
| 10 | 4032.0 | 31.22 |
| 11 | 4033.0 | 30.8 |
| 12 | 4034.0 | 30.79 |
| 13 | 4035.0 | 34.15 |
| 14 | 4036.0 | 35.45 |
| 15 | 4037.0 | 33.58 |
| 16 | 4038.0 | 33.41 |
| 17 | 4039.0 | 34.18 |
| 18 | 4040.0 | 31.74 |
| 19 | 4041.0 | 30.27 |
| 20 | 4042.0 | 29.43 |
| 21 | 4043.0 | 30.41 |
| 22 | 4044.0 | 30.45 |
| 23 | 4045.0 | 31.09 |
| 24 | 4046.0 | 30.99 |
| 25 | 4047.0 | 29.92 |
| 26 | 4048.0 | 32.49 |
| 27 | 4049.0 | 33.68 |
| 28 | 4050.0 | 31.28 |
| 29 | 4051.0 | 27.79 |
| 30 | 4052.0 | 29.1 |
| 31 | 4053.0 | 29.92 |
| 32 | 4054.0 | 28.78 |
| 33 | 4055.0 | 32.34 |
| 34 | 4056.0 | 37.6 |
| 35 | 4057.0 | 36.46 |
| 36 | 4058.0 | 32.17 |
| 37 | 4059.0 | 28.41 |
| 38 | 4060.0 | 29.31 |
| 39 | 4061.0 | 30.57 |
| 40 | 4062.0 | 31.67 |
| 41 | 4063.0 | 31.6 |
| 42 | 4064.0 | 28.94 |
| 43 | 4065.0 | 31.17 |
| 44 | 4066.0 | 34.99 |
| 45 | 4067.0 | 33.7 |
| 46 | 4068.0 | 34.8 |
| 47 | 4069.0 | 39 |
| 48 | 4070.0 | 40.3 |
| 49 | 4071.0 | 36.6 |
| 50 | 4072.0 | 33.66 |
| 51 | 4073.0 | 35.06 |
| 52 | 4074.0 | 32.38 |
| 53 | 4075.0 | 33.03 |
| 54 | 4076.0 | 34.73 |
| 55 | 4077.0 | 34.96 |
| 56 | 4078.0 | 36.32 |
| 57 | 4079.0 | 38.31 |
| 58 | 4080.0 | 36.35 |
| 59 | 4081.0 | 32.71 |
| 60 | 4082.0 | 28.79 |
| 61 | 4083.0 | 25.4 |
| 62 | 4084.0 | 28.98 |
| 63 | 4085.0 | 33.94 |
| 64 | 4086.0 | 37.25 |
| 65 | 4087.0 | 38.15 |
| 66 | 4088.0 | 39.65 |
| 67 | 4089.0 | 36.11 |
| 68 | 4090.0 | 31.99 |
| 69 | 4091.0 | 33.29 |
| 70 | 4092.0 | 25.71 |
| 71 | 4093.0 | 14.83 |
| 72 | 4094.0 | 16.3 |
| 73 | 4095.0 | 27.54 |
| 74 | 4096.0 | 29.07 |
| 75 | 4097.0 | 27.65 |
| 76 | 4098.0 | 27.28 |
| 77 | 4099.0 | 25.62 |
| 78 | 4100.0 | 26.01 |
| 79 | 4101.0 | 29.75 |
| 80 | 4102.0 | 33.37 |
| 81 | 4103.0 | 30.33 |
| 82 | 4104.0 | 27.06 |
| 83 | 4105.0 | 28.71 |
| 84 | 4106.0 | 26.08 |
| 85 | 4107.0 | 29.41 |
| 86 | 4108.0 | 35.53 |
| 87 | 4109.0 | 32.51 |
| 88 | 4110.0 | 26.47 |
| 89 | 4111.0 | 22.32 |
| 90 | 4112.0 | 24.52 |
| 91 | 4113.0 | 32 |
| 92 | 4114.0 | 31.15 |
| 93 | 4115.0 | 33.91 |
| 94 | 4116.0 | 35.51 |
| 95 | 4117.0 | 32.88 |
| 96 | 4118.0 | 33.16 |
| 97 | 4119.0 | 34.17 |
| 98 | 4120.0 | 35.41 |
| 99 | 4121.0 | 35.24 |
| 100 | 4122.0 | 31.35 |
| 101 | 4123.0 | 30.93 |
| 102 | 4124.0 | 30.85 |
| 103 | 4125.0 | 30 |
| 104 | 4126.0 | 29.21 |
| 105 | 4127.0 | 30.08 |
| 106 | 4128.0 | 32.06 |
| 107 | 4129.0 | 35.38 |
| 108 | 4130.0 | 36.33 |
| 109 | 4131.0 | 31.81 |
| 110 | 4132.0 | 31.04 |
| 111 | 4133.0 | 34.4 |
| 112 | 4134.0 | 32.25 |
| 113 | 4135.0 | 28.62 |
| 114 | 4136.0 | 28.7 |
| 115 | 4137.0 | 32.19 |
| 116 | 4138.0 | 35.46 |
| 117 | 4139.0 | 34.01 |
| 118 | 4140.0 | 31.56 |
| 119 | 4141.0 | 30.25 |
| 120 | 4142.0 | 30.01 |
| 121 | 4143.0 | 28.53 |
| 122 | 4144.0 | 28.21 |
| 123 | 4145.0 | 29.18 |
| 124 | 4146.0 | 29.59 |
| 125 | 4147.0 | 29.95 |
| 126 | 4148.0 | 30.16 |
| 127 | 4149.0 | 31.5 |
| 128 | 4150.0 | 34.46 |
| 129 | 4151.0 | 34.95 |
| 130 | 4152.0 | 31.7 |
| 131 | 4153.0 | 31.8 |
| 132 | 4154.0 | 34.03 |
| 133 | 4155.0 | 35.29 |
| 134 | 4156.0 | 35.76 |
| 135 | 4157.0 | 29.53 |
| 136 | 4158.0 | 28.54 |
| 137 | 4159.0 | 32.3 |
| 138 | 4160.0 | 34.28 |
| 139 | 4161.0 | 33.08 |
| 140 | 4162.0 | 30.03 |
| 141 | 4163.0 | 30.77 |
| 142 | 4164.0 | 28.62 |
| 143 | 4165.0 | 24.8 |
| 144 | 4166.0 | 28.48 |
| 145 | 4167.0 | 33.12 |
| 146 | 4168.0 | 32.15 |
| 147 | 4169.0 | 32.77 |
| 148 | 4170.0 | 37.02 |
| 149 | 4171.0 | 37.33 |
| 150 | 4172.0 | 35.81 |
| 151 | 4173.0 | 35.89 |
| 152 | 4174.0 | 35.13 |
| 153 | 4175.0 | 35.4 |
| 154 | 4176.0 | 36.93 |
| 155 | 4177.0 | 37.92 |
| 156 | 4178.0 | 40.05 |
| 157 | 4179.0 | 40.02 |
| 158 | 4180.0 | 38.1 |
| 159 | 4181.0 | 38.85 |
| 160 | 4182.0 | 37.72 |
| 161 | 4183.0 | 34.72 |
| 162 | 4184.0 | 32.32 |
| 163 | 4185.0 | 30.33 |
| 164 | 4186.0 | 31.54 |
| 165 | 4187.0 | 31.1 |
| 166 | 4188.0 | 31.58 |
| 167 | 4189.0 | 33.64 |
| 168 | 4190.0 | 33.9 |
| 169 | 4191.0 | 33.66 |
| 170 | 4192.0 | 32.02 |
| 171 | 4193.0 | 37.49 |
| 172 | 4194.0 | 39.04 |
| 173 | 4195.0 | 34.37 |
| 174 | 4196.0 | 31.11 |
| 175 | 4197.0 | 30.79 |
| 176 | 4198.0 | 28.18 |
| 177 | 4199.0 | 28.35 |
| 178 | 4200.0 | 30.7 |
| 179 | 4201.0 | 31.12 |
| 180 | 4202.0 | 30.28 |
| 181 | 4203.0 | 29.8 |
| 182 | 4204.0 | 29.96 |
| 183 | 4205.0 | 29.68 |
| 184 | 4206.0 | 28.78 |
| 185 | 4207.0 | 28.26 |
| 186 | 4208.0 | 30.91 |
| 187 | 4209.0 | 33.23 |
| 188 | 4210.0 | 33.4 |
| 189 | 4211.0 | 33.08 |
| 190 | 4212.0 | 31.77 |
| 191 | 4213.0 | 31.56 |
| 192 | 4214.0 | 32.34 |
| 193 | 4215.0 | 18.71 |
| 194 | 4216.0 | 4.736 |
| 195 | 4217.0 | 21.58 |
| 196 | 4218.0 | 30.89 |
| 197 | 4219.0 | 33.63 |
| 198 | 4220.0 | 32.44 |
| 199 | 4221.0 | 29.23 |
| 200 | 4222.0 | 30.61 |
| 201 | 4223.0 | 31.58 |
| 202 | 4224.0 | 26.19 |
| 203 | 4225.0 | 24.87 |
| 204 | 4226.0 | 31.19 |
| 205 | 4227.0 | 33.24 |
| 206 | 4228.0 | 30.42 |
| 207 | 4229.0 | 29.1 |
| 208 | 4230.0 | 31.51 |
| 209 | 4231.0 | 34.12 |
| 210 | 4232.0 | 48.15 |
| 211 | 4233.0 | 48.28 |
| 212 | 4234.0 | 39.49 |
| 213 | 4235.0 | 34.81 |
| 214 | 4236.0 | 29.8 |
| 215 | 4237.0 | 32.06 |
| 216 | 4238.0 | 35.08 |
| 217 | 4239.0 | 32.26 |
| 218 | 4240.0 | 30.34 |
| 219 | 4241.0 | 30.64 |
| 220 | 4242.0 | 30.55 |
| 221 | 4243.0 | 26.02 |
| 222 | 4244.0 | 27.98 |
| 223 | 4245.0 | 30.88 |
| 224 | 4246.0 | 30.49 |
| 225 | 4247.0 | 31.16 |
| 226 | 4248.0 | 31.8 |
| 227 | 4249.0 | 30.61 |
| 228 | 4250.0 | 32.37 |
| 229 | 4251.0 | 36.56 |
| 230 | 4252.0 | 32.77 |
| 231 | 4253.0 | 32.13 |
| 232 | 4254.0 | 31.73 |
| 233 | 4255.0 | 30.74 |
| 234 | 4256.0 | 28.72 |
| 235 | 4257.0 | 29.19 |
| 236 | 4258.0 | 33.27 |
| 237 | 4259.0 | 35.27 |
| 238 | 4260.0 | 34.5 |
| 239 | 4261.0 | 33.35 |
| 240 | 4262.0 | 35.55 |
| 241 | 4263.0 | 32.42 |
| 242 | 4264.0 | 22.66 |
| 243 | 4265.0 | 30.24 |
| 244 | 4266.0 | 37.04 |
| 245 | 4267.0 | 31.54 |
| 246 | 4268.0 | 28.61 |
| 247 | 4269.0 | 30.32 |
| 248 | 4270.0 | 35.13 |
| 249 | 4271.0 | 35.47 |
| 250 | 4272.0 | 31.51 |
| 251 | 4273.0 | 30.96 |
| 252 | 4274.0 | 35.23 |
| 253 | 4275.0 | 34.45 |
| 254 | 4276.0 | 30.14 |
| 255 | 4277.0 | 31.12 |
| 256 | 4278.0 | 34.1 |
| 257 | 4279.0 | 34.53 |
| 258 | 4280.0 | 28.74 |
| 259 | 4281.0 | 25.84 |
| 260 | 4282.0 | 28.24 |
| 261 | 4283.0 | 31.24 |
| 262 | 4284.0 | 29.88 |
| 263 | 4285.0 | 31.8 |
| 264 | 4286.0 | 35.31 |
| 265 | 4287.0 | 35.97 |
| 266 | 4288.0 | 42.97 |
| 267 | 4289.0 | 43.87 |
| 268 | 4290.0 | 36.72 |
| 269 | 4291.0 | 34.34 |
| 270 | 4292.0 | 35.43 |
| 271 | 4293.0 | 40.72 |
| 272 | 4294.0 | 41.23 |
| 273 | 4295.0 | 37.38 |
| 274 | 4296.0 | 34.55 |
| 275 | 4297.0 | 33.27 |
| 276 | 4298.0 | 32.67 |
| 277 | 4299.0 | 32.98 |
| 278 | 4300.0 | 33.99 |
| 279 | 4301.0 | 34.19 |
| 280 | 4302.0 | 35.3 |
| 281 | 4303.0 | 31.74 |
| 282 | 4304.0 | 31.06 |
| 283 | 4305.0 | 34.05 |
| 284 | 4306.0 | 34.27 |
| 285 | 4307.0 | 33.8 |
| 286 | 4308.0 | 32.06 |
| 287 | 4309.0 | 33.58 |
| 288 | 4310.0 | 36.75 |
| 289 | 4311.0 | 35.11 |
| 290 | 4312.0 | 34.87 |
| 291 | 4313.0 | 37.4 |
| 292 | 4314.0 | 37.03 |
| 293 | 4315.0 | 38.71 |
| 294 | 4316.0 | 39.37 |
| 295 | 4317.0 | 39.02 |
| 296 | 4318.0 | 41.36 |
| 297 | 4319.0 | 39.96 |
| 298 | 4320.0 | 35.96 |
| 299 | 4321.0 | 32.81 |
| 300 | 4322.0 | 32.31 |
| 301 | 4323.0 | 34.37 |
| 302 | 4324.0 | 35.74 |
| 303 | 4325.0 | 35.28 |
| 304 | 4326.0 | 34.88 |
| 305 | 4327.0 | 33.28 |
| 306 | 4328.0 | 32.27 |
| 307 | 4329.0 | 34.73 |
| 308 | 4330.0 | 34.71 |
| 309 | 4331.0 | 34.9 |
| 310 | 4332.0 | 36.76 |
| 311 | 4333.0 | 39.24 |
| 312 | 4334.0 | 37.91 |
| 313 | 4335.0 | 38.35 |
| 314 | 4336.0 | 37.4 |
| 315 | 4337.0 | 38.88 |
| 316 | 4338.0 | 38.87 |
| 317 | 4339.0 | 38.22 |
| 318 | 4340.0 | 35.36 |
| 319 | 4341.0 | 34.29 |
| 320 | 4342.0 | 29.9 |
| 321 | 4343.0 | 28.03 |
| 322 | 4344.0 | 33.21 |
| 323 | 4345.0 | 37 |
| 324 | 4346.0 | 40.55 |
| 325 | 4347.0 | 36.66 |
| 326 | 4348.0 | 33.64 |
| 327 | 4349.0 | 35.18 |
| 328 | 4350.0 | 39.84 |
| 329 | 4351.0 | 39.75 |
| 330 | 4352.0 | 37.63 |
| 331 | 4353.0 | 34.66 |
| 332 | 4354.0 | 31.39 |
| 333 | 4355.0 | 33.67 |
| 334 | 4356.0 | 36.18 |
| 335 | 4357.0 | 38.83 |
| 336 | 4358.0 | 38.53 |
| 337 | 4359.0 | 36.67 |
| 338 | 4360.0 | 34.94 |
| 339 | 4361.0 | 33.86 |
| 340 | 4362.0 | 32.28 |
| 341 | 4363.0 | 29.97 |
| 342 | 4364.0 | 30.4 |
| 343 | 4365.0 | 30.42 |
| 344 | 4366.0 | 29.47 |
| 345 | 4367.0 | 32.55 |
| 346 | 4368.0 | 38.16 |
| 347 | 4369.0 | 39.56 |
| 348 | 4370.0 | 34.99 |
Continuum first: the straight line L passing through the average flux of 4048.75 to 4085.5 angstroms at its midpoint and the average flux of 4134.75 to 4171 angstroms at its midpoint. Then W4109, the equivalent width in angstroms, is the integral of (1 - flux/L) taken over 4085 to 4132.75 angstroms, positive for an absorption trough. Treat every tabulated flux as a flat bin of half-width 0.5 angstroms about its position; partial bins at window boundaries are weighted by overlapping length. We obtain 2.4 angstroms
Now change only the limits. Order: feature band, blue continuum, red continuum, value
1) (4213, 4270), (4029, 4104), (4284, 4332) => 5.5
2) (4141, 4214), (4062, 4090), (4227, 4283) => 1.3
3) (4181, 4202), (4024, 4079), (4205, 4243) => -1.0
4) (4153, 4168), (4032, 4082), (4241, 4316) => 0.7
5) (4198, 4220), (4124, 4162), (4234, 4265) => 2.0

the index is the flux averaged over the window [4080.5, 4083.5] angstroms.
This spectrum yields 29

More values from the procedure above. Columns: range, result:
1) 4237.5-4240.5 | 32.6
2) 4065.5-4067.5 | 34.3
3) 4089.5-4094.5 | 24.4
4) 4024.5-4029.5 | 33.1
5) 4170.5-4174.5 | 36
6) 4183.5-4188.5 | 31.4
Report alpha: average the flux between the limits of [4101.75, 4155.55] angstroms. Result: 31.4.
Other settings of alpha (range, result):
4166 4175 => 34.6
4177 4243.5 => 31.9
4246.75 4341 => 34.3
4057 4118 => 31.3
